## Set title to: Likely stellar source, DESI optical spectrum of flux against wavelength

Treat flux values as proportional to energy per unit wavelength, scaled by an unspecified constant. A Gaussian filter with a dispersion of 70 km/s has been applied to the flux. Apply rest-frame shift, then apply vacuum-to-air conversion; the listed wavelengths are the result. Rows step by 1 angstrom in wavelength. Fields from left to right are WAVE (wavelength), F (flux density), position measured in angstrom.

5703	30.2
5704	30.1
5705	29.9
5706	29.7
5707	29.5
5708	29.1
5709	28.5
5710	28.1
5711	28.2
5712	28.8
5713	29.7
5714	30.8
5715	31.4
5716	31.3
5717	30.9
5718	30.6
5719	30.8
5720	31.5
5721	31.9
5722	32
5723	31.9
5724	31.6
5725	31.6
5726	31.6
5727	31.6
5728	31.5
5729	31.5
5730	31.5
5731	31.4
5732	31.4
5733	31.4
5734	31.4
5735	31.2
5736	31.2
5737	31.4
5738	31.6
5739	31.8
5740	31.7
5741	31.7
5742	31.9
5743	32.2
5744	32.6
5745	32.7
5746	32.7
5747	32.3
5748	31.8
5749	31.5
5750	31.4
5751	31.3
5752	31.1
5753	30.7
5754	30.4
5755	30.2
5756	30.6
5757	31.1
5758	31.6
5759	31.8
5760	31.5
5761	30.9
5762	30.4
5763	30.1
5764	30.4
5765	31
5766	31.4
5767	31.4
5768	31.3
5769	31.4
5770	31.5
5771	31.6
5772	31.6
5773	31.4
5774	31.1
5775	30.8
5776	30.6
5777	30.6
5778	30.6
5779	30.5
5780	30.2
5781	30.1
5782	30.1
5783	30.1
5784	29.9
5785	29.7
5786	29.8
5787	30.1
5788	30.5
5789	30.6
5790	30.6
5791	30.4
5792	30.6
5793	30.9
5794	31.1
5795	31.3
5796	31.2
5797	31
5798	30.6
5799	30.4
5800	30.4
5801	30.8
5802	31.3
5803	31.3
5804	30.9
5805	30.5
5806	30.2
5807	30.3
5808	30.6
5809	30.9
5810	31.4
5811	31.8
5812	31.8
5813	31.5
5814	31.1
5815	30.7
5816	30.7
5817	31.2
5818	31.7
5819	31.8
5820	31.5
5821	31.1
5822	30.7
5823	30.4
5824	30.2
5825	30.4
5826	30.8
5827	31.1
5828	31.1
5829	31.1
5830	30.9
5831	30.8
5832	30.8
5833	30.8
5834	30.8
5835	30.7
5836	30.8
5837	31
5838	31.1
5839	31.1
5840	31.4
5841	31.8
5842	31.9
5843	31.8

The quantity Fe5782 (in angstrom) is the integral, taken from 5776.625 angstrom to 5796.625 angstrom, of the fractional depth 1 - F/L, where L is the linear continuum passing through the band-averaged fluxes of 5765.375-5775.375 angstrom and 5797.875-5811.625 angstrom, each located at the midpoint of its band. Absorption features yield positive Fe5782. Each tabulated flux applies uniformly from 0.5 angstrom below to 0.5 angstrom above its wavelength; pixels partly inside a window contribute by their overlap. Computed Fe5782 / 0.4 angstrom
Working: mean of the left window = 31.4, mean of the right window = 30.8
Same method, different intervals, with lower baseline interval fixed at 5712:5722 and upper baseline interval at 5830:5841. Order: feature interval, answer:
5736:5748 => -0.4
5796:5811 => 0.1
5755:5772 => -0.1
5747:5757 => 0.0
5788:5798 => 0.0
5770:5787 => 0.2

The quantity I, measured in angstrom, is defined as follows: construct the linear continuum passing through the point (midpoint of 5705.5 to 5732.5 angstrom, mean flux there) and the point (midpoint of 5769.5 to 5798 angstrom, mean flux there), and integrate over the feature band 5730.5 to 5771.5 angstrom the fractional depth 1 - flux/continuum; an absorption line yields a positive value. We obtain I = -1.0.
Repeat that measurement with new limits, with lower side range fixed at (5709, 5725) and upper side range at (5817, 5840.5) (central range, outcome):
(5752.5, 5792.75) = 0.1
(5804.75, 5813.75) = 0.0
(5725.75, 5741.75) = -0.4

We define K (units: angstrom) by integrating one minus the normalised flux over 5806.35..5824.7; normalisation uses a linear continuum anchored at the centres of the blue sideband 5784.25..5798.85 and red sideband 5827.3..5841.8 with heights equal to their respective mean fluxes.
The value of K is -0.1 angstrom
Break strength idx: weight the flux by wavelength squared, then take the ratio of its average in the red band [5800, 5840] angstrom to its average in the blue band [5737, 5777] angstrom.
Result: 1.0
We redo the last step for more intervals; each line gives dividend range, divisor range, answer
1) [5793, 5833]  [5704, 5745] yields 1.03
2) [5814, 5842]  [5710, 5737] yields 1.04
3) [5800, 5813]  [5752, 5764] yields 1.02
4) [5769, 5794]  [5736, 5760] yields 0.98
